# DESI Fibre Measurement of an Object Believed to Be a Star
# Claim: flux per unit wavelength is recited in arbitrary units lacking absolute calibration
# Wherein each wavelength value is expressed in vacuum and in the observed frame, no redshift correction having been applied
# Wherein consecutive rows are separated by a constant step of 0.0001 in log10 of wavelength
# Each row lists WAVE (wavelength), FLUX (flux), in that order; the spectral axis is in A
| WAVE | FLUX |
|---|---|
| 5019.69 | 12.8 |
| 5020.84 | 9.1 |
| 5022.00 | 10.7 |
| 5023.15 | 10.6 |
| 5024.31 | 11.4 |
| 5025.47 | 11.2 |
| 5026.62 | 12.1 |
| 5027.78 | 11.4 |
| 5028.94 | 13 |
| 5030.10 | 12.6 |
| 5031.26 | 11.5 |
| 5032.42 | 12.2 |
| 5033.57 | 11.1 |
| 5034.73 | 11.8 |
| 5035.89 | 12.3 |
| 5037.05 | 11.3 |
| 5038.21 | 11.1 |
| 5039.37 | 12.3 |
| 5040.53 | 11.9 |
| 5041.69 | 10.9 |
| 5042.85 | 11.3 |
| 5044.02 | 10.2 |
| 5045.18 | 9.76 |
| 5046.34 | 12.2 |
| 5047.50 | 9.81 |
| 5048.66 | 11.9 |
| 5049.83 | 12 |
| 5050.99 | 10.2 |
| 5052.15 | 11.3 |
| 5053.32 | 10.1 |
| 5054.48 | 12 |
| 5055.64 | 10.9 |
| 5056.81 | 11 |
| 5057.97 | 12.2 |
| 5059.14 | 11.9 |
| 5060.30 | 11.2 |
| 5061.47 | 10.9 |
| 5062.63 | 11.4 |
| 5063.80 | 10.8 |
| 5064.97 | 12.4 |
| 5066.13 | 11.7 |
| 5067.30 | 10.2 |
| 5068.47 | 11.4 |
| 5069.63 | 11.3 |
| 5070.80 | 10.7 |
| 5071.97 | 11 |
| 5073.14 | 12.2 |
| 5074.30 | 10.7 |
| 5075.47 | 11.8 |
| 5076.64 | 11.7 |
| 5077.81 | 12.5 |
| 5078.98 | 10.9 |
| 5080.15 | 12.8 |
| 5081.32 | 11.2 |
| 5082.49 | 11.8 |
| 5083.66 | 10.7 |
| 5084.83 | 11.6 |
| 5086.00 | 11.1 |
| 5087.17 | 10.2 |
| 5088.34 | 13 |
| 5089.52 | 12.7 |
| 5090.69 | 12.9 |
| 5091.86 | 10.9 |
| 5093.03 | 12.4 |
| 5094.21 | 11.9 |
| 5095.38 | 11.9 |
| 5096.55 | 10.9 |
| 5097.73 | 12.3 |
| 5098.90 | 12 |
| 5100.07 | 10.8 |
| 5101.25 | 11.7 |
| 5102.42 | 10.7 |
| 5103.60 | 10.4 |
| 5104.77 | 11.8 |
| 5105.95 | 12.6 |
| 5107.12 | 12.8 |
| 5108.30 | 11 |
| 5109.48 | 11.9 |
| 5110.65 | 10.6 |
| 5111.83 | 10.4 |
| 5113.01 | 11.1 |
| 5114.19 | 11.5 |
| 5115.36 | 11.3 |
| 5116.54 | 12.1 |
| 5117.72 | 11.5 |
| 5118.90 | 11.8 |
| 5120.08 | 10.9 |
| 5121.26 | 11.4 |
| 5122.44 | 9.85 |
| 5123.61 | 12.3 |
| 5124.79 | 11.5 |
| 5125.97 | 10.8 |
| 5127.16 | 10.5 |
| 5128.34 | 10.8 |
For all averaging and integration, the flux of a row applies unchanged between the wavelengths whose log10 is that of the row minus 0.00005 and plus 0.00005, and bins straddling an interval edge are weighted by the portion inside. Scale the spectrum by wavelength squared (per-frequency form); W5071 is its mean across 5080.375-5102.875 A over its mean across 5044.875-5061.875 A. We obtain 1.06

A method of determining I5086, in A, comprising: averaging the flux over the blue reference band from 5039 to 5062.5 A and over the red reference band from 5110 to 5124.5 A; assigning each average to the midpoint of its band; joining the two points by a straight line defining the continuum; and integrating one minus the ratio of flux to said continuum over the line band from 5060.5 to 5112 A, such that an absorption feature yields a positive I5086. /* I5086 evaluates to -1.38 A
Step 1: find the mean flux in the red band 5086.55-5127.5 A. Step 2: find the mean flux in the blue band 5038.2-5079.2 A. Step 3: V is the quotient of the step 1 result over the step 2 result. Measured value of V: 1.02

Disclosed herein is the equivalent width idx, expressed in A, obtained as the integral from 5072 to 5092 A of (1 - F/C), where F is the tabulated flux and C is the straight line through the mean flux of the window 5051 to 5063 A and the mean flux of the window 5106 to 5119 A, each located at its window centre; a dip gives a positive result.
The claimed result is -0.6 A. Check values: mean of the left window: 11.2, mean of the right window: 11.5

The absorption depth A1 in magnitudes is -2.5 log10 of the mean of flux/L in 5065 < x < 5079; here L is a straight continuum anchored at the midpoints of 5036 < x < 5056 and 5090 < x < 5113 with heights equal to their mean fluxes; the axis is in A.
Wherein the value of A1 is -0.005 mag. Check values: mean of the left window 11.2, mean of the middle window 11.4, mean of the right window 11.6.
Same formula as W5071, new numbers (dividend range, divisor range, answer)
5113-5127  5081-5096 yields 0.98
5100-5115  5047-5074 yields 1.03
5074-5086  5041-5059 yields 1.06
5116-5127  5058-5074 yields 1.02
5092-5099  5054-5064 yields 1.05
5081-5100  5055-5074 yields 1.04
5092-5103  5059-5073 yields 1.04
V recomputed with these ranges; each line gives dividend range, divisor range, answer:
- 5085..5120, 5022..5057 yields 1.02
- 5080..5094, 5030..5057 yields 1.04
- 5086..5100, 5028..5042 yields 1.00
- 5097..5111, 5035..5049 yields 1.03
